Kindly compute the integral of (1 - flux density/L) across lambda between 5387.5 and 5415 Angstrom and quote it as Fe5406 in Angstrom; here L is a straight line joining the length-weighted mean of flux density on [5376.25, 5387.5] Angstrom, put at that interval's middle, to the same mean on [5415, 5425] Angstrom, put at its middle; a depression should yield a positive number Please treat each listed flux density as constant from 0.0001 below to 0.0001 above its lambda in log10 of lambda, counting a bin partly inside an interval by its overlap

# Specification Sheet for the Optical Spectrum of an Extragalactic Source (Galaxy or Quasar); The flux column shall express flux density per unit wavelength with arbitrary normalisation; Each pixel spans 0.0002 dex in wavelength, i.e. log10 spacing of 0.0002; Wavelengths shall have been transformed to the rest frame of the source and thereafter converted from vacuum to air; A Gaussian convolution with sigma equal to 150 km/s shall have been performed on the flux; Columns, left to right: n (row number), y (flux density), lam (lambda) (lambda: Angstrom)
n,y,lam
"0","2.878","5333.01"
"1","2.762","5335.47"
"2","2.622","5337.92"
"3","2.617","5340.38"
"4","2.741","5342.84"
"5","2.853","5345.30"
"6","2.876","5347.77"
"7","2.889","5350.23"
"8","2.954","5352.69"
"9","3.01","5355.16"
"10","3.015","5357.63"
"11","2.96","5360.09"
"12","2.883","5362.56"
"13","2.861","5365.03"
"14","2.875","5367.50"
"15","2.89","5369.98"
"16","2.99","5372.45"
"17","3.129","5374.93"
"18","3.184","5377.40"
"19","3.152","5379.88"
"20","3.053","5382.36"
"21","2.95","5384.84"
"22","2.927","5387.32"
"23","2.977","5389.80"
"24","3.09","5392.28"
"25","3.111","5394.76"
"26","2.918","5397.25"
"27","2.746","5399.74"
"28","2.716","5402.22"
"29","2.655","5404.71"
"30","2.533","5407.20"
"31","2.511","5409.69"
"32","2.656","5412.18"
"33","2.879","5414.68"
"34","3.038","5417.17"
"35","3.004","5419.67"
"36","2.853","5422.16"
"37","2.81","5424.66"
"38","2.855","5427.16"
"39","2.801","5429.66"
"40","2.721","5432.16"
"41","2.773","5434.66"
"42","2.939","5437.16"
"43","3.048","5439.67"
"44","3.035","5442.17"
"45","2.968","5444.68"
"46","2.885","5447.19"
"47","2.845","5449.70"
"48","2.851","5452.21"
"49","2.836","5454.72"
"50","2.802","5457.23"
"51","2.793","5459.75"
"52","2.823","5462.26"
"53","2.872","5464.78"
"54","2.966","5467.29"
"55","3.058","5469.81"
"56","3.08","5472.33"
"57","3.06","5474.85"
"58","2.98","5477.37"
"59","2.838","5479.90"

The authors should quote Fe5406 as 1.8 Angstrom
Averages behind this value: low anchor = 3.06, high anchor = 2.93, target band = 2.8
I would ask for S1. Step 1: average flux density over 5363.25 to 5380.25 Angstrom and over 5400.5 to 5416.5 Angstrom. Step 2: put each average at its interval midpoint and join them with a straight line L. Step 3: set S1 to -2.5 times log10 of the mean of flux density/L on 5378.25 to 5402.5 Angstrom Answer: -0.053 mag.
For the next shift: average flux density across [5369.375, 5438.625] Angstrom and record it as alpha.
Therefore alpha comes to 2.89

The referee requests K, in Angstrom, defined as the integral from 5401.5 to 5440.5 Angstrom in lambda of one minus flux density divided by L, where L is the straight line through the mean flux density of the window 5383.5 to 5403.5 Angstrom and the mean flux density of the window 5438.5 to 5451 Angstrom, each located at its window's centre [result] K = 1.9 Angstrom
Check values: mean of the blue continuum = 2.93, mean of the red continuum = 2.96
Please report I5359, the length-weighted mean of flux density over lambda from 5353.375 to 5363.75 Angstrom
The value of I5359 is 2.97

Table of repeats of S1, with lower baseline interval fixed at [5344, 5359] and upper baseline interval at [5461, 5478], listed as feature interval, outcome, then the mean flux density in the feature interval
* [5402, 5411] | 0.142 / 2.59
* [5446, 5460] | 0.050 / 2.84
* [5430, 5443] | 0.027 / 2.89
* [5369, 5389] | -0.033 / 3.03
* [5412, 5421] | 0.013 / 2.92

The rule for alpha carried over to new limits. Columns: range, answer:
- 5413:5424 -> 2.92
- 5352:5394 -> 3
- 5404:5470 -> 2.84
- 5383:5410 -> 2.85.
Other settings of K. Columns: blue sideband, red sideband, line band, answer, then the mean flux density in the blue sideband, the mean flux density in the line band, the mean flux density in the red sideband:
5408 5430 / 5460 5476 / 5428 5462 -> 0.3 Angstrom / 2.82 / 2.87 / 2.97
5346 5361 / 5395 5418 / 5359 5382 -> -0.9 Angstrom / 2.95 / 2.99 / 2.75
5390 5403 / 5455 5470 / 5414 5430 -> 0.1 Angstrom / 2.93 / 2.9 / 2.87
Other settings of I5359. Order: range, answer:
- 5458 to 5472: 2.91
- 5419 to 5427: 2.88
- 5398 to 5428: 2.77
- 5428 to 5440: 2.84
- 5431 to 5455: 2.89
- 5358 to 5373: 2.91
